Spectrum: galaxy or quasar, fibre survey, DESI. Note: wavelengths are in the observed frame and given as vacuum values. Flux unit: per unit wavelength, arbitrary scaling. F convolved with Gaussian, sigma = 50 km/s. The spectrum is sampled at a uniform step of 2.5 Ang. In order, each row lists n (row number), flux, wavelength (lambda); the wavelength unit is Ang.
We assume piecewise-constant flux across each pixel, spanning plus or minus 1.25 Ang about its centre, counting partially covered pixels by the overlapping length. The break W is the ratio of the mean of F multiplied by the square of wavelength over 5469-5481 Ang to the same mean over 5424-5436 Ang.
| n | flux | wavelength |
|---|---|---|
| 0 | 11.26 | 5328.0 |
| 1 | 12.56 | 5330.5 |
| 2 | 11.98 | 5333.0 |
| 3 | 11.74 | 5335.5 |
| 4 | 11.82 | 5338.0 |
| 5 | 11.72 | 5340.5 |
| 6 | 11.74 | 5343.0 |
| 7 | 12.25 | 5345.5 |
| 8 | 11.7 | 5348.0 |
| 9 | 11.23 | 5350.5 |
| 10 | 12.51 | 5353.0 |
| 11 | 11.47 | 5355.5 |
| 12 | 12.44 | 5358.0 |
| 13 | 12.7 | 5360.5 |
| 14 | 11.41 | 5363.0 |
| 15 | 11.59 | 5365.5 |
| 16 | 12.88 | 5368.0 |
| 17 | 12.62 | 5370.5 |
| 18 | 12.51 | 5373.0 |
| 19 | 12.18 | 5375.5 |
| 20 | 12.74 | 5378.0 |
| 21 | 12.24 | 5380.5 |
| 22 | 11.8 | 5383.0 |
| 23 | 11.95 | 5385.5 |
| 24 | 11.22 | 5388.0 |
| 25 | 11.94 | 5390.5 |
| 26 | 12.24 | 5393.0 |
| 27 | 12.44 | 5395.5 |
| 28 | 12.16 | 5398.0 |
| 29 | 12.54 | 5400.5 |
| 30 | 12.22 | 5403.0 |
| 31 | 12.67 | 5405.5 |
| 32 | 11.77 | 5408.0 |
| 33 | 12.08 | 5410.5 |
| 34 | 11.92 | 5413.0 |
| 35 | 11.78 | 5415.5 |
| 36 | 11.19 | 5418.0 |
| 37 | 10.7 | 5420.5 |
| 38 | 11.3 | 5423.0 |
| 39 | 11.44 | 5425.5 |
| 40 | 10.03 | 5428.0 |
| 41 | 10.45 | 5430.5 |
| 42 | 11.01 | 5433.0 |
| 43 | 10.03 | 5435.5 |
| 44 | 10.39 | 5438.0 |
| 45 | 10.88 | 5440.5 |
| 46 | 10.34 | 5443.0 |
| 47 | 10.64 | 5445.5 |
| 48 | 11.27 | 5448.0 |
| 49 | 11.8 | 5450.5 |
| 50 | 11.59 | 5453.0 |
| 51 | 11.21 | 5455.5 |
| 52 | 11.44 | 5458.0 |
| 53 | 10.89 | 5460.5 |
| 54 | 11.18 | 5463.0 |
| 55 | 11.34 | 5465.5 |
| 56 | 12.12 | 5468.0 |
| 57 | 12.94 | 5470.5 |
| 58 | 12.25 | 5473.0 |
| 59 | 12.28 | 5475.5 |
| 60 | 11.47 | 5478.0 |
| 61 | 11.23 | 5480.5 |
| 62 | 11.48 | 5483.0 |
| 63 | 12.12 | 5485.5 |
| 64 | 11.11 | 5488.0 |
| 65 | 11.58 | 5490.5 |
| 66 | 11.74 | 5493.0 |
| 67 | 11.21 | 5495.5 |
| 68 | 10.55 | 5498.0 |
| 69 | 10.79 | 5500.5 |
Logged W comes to 1.15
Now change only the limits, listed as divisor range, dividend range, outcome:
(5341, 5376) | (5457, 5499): 1.00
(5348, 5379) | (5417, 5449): 0.91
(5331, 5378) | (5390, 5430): 0.99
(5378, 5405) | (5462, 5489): 1.00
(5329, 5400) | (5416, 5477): 0.96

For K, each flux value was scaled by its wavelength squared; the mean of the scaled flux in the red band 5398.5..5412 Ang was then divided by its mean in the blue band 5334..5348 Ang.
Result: 1.06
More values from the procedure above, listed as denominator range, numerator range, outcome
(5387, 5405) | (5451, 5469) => 0.96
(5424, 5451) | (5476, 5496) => 1.09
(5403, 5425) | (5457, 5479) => 1.03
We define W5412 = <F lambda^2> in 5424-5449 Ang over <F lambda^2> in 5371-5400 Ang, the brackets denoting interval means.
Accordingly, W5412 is 0.9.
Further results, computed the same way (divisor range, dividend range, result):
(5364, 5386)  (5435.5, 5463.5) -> 0.92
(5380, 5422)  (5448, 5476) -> 1.00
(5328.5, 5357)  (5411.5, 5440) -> 0.95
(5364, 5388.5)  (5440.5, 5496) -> 0.98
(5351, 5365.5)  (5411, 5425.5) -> 0.97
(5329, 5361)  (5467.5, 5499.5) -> 1.03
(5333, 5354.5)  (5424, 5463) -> 0.96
